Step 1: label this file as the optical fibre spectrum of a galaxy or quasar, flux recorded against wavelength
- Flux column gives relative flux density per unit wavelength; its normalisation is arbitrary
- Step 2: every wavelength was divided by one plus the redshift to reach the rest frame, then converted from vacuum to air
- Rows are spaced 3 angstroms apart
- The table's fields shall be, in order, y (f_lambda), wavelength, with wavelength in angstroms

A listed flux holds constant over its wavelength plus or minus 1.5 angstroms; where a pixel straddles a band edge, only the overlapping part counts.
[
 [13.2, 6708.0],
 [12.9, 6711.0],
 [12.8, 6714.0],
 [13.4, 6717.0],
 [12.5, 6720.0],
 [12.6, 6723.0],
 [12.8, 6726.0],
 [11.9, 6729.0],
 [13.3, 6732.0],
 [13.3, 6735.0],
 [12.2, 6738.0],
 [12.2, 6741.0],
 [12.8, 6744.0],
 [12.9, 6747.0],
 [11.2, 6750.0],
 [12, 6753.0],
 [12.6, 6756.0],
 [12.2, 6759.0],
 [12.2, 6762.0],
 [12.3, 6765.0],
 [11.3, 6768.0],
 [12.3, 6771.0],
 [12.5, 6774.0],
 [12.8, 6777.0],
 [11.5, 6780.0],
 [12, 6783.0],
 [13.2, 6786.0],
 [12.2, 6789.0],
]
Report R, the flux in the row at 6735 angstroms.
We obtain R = 13.3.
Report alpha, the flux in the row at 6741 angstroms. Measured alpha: 12.2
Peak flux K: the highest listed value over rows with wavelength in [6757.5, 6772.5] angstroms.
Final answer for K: 12.3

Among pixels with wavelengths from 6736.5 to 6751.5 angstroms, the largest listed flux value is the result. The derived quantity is 12.9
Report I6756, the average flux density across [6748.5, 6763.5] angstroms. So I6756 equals 12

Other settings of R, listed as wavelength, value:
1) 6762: 12.2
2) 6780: 11.5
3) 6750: 11.2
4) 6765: 12.3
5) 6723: 12.6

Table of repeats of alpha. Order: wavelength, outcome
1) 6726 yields 12.8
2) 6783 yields 12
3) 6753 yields 12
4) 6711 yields 12.9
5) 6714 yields 12.8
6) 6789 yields 12.2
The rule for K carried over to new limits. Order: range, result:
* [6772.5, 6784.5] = 12.8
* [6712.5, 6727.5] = 13.4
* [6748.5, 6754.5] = 12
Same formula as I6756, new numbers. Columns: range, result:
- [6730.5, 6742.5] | 12.8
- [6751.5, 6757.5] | 12.3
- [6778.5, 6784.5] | 11.8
